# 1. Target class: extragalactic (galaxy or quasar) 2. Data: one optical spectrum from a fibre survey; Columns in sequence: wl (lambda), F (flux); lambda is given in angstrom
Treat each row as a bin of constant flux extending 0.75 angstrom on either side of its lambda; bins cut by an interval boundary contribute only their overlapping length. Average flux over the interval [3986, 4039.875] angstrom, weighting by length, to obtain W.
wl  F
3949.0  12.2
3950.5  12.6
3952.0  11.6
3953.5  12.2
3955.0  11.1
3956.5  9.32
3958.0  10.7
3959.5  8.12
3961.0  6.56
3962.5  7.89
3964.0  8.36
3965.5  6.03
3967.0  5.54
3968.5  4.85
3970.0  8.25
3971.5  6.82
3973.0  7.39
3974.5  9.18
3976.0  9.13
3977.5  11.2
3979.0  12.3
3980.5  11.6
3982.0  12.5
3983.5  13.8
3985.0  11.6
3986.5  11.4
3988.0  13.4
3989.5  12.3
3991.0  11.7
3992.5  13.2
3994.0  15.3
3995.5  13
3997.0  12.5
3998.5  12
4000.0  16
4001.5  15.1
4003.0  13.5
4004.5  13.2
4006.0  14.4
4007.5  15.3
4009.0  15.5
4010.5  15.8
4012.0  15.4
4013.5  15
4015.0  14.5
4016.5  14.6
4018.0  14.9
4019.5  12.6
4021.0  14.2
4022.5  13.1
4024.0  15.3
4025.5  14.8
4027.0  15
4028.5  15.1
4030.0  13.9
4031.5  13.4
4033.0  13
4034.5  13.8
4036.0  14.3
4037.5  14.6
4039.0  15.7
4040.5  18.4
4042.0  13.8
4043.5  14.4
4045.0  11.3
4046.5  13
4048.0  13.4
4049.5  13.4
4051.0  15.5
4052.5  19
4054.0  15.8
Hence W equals 14.1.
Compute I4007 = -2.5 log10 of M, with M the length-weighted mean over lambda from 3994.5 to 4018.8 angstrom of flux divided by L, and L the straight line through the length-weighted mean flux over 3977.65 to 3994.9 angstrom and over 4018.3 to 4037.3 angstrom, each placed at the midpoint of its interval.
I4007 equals -0.09 mag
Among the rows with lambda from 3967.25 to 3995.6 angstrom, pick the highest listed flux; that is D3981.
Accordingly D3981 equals 15.3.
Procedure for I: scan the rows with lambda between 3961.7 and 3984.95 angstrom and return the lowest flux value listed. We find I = 4.85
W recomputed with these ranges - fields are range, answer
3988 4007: 13.5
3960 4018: 11.8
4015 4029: 14.4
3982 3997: 12.8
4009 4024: 14.6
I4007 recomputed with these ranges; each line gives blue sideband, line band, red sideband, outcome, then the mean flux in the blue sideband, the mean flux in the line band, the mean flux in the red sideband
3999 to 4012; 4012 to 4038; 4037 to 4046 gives 0.03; 14.8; 14.3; 14.7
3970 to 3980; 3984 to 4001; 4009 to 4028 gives -0.14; 9.31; 13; 14.6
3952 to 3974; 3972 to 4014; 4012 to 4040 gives -0.15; 8.21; 12.9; 14.4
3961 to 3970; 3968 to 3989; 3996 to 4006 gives -0.10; 6.68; 10.3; 13.8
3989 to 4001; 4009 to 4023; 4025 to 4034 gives -0.05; 13.3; 14.5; 14.2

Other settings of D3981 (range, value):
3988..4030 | 16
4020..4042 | 18.4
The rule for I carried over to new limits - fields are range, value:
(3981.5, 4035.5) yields 11.4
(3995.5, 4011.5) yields 12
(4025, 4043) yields 13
